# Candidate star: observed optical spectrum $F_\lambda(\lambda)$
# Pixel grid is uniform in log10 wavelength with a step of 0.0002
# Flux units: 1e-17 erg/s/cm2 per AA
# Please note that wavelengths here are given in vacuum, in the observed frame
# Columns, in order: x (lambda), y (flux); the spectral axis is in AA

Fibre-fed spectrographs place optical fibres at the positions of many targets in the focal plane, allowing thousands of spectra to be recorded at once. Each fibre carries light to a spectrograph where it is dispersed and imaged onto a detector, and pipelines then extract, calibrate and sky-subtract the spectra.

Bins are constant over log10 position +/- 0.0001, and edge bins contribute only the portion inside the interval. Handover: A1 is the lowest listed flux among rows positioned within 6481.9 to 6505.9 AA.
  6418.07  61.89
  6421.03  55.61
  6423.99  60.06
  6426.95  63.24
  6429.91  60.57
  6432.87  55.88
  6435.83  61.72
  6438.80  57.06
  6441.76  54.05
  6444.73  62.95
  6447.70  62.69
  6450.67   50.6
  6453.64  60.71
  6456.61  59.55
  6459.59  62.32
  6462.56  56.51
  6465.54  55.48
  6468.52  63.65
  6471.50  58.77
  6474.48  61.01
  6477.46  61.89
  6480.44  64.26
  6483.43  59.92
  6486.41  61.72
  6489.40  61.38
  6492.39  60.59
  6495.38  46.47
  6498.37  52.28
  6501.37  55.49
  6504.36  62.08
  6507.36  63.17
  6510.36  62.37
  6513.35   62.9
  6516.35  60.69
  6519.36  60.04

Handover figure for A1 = 46.47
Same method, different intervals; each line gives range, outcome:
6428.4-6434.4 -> 55.88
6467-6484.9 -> 58.77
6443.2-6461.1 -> 50.6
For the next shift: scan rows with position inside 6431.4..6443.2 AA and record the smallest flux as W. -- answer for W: 54.05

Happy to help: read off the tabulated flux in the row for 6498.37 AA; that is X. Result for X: 52.28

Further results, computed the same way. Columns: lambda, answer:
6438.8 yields 57.06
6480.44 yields 64.26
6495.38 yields 46.47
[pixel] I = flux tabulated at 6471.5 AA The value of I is 58.77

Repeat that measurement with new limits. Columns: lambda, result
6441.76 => 54.05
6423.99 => 60.06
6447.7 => 62.69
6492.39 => 60.59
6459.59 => 62.32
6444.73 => 62.95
